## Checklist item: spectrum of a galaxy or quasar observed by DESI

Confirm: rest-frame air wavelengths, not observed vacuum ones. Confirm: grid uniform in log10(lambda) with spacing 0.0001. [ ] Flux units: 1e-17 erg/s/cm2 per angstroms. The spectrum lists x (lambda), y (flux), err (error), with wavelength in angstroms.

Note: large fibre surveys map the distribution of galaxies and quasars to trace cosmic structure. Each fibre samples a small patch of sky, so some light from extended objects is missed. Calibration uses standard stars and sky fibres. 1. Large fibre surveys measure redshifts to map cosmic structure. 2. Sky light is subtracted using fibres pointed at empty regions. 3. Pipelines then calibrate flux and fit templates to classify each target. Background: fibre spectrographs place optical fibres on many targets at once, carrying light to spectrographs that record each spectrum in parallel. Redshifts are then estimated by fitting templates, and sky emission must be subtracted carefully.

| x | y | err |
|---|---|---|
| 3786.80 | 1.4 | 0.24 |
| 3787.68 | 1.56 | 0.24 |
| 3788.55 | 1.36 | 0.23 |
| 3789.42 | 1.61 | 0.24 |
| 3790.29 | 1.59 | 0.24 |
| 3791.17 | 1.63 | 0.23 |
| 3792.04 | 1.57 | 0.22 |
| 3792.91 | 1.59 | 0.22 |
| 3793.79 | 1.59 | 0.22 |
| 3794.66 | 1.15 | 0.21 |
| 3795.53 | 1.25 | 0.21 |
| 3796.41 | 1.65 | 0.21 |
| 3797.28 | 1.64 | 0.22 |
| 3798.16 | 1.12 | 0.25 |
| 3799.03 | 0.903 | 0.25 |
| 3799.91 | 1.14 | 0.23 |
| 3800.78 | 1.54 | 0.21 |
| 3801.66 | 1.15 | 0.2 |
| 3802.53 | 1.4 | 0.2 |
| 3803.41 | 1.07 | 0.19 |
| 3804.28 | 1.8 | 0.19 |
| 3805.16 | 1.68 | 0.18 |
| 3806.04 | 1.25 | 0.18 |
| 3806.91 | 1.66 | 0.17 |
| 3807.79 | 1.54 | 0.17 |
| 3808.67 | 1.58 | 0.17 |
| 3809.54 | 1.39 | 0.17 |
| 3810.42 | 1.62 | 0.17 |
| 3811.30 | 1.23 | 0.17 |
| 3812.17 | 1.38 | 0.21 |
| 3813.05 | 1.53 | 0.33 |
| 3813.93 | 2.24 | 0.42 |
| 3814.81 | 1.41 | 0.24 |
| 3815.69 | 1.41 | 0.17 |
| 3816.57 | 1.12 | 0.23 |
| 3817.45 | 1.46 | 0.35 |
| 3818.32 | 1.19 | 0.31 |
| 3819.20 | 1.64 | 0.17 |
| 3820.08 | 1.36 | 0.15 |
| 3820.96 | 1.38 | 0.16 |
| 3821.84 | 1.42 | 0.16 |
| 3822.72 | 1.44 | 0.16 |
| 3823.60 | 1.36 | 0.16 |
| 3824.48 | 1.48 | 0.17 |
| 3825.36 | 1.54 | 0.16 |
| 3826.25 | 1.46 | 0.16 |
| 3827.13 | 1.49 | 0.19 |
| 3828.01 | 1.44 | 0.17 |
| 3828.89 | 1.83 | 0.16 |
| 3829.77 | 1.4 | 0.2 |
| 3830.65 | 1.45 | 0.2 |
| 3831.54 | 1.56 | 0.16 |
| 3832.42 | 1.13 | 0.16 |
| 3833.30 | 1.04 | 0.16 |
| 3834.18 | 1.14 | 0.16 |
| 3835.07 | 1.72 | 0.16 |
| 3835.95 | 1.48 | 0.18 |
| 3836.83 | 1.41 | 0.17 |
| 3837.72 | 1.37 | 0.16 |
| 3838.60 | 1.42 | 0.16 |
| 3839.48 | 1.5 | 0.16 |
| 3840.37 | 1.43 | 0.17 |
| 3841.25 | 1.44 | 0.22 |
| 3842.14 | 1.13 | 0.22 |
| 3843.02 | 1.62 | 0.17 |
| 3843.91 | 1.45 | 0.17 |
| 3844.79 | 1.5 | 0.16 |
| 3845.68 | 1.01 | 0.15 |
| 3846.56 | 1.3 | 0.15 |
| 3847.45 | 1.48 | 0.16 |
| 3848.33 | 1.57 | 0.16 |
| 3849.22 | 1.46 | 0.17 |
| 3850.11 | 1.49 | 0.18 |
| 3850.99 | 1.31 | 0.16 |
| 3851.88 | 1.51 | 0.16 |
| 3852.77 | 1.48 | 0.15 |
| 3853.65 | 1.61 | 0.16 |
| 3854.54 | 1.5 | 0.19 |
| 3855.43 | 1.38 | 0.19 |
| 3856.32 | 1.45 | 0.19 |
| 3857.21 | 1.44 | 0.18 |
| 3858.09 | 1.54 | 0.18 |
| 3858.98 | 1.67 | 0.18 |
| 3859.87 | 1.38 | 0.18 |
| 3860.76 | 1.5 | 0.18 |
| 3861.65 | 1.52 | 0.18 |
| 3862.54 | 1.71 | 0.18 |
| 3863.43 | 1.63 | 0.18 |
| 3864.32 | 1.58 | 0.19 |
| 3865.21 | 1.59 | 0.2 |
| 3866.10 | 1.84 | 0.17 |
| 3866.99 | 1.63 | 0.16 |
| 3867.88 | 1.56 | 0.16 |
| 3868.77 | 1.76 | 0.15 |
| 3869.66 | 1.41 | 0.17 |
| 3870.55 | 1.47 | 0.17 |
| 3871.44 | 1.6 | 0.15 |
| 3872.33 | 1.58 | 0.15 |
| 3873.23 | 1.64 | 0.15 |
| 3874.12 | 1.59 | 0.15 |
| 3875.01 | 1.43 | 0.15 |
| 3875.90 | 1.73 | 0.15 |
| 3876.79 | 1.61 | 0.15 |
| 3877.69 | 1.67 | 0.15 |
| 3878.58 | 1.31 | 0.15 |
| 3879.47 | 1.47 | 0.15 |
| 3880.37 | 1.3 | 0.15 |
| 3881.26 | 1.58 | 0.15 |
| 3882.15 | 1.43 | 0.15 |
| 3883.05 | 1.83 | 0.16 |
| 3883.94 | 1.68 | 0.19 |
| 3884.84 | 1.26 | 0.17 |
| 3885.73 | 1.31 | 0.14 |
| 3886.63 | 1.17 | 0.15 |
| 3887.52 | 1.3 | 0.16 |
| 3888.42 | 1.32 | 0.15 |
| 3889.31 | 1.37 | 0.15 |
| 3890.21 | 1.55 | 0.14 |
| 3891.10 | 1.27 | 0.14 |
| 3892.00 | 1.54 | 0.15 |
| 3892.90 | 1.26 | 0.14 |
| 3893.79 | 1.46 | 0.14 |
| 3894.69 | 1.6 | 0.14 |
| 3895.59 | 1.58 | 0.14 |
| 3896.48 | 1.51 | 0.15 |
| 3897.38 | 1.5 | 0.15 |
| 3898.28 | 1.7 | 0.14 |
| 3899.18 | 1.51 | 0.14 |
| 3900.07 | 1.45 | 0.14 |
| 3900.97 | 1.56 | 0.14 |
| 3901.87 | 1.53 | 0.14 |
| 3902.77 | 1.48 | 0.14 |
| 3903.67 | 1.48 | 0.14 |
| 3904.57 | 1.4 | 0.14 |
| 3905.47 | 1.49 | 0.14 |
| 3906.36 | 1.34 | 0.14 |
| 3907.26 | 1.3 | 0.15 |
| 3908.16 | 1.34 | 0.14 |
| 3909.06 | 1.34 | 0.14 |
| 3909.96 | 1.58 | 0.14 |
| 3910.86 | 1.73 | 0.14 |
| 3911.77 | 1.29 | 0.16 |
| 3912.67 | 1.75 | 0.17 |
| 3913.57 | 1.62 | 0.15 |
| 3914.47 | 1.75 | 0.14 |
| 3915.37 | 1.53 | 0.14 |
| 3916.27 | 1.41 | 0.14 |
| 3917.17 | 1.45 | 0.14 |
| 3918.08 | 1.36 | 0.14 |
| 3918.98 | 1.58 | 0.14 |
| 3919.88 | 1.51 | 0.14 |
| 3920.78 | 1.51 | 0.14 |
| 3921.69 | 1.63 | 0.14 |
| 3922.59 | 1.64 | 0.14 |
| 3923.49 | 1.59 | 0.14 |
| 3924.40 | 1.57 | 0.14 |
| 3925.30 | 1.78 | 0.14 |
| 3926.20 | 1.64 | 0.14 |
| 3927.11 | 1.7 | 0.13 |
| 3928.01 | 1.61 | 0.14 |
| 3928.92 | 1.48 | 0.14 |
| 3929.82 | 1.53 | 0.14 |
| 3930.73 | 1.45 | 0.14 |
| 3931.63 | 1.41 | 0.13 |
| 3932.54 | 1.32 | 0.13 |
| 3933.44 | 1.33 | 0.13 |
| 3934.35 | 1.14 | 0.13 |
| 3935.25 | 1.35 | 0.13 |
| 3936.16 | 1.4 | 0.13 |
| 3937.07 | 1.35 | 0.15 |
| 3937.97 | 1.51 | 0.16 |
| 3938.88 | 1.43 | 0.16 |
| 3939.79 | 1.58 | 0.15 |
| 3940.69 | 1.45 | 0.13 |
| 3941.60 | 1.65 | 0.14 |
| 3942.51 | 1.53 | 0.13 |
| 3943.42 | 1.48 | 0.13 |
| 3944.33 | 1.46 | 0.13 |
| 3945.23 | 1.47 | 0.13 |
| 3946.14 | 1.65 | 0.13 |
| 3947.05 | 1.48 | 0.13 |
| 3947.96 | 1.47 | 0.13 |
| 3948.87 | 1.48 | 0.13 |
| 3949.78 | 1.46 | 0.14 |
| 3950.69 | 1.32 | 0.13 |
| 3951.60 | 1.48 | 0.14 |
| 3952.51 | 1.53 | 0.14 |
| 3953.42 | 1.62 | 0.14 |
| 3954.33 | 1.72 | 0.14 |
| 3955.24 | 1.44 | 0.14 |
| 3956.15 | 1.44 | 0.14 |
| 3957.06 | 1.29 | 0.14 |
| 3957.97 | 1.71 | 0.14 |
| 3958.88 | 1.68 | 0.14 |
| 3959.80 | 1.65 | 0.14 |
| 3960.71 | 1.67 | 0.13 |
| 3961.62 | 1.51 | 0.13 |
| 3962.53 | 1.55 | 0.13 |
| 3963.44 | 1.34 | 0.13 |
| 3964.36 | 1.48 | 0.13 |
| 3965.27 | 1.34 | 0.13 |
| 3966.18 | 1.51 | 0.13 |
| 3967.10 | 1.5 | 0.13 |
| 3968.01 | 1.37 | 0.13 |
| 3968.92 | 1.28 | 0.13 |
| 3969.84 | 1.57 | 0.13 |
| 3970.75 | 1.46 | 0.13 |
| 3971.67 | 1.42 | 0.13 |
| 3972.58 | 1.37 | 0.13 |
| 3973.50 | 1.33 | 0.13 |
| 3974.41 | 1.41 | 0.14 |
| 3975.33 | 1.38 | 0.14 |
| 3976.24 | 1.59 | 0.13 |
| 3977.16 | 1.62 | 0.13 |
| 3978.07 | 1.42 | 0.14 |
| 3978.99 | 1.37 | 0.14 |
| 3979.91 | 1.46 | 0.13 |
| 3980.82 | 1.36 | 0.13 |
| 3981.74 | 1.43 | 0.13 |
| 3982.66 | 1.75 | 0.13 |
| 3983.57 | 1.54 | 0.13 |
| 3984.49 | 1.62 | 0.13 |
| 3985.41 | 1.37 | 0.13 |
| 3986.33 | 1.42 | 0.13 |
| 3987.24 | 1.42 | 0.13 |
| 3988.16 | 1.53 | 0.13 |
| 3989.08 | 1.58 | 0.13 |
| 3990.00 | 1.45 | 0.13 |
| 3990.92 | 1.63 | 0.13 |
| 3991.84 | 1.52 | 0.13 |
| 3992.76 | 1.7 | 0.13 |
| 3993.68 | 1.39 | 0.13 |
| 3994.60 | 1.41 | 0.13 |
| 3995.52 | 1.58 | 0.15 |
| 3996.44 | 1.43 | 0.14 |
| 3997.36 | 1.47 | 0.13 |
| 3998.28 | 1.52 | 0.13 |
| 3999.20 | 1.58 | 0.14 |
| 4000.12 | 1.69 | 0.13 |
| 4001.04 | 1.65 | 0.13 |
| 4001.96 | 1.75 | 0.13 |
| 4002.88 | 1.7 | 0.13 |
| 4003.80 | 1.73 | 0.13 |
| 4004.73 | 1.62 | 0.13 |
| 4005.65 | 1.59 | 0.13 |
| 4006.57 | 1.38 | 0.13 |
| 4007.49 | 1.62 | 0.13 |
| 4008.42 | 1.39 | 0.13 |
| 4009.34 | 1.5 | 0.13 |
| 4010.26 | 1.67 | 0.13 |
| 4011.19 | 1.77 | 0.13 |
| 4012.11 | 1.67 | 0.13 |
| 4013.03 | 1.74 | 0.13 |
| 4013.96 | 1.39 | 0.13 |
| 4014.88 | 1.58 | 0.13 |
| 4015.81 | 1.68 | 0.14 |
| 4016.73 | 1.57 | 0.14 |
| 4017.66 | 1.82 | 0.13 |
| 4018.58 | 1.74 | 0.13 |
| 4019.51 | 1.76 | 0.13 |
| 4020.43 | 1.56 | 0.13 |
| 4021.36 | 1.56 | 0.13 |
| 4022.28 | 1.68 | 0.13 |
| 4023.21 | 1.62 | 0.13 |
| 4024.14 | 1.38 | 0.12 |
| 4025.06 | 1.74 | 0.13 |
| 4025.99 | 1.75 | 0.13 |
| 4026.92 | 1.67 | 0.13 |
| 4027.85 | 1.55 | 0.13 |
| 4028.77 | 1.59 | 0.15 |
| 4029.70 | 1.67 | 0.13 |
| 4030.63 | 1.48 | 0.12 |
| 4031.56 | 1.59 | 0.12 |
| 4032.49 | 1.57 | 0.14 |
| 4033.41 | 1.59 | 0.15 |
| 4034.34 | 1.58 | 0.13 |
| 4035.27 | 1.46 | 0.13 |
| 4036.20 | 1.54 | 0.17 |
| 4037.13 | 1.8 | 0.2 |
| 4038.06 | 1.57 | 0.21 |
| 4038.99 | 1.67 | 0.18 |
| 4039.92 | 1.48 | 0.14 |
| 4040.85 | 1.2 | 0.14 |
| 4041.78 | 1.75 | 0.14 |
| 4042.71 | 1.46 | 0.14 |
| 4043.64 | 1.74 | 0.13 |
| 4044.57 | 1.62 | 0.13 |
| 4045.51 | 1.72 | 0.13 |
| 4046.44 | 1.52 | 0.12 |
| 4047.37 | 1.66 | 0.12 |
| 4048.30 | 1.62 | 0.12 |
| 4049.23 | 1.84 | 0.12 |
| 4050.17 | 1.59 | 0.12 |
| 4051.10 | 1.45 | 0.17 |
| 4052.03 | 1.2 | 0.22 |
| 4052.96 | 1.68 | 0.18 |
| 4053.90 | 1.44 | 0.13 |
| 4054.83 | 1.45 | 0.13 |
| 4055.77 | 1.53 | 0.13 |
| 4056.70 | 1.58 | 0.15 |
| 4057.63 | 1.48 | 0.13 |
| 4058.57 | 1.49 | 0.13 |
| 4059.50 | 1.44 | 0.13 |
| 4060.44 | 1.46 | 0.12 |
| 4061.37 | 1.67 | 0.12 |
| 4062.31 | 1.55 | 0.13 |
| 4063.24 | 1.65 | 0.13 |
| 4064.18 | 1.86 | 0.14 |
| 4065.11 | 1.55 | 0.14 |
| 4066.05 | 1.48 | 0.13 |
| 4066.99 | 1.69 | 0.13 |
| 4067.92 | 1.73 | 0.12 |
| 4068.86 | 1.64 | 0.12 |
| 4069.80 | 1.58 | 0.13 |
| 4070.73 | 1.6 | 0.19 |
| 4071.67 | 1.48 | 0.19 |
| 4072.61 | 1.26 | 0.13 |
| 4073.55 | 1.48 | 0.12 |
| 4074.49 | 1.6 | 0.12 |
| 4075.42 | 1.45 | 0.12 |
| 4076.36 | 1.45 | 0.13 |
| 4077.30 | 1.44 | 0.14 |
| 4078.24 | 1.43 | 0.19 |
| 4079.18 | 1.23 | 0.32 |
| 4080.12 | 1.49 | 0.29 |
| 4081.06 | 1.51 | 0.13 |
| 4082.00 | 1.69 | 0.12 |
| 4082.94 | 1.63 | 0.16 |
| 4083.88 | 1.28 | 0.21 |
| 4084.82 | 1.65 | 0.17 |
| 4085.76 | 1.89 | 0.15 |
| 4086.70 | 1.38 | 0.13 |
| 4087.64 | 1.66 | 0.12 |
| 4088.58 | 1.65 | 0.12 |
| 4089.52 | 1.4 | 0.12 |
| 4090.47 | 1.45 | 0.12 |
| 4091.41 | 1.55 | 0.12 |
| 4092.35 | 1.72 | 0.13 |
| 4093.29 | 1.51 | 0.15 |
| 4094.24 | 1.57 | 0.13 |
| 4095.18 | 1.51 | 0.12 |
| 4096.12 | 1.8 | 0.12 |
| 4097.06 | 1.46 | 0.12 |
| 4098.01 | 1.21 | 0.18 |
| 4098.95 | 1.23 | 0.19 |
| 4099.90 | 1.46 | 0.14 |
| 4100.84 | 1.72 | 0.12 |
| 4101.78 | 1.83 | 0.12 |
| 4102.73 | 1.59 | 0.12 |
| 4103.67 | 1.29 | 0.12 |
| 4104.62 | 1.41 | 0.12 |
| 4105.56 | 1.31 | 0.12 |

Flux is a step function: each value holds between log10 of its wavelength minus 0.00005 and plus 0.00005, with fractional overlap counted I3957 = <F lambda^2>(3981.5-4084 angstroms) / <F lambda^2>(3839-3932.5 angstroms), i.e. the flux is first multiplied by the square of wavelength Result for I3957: 1.12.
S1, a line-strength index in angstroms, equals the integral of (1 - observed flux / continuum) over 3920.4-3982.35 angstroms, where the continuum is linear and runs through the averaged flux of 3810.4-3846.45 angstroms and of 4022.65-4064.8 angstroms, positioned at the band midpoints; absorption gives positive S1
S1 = 1.0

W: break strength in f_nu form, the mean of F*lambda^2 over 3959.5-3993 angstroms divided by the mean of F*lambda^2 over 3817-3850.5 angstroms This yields 1.12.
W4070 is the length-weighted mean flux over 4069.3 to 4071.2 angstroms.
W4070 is 1.59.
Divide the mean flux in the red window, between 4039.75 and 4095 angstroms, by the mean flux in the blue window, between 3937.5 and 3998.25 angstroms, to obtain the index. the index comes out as 1.04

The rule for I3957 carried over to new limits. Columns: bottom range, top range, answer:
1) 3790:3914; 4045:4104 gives 1.17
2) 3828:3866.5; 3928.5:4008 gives 1.09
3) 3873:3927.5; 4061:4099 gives 1.12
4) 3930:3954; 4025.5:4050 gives 1.15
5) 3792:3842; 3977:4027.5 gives 1.21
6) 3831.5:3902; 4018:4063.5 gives 1.17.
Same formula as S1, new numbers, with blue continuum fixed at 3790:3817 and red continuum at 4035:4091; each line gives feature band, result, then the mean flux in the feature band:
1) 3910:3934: -0.8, 1.54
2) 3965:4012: 0.1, 1.52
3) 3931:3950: 0.7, 1.45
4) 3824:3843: 0.4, 1.43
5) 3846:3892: -1.0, 1.5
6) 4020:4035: -0.6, 1.6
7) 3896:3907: -0.1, 1.49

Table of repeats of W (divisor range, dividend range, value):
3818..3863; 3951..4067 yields 1.17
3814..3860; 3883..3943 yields 1.08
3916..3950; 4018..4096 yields 1.11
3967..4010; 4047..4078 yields 1.06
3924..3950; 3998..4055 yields 1.12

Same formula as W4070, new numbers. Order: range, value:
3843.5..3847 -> 1.32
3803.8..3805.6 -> 1.72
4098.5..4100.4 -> 1.35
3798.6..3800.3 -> 1.02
